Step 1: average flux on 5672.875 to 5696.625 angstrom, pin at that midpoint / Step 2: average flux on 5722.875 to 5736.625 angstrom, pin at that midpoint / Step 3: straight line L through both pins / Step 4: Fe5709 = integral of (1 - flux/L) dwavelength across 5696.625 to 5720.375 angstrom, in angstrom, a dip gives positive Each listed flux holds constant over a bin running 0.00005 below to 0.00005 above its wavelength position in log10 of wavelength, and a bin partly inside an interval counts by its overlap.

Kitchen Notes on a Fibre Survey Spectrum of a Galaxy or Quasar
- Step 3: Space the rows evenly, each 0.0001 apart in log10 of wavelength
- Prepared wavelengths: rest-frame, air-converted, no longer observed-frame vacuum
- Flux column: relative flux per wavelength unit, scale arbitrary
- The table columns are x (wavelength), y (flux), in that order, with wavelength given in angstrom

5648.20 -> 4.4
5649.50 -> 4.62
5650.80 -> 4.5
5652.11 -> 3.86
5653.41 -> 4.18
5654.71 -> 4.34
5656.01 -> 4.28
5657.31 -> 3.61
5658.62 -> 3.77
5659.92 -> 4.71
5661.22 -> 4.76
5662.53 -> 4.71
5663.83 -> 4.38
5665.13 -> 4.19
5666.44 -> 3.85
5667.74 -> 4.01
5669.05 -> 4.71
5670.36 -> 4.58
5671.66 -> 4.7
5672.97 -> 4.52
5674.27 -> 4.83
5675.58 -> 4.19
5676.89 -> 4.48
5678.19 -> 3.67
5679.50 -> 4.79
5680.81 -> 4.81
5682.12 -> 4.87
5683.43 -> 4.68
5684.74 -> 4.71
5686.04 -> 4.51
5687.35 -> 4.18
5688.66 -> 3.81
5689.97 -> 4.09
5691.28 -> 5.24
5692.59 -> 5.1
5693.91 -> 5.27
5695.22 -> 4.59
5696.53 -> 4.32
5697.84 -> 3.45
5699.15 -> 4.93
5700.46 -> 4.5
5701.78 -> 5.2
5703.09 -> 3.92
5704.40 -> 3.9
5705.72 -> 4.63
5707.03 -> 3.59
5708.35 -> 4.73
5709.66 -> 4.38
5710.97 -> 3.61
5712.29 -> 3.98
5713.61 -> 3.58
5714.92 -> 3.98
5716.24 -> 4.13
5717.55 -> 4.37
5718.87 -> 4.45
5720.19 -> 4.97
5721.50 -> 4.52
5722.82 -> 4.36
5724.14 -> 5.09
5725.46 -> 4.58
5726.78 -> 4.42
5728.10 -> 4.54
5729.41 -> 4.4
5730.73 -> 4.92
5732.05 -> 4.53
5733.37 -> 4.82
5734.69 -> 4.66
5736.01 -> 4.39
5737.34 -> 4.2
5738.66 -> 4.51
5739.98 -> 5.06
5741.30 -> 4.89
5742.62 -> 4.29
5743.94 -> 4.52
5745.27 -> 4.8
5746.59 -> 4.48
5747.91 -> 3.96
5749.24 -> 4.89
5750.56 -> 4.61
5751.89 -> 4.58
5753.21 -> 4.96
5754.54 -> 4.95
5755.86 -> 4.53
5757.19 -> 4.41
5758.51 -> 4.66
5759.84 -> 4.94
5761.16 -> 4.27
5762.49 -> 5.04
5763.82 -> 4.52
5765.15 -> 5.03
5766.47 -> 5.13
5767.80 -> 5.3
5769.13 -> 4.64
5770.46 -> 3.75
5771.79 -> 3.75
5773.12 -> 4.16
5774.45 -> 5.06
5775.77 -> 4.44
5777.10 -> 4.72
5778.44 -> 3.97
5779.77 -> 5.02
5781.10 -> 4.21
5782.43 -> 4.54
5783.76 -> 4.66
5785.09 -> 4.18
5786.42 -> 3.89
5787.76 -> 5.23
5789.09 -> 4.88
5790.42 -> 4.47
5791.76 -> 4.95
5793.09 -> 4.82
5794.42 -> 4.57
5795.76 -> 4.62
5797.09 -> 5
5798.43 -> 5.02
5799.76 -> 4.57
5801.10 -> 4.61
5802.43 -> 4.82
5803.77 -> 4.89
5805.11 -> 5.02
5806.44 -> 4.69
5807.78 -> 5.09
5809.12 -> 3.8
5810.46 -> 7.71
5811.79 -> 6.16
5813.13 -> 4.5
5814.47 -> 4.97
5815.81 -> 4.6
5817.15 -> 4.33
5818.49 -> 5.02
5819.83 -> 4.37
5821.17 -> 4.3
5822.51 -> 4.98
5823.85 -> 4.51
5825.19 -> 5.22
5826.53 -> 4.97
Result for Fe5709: 1.9 angstrom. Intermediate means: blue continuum 4.57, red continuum 4.62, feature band 4.23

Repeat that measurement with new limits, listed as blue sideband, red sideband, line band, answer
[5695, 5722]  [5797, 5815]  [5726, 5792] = 1.16 angstrom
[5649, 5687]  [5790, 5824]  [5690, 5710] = 0.03 angstrom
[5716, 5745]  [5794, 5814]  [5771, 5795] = 1.79 angstrom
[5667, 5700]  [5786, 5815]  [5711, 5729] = 1.14 angstrom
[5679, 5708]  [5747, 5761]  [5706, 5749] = 1.34 angstrom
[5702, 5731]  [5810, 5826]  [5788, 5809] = 0.45 angstrom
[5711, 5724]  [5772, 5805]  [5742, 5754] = -0.41 angstrom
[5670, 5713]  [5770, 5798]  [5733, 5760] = -0.73 angstrom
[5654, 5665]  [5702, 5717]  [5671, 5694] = -1.96 angstrom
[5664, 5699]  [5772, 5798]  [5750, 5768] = -0.82 angstrom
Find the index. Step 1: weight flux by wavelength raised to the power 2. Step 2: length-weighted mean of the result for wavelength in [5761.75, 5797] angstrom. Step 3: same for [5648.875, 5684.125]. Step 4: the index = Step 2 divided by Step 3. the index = 1.1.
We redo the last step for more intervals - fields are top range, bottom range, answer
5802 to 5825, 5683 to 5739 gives 1.15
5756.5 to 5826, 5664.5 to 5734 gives 1.10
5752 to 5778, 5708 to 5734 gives 1.07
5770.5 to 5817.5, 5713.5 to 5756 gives 1.06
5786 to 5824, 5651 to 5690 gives 1.16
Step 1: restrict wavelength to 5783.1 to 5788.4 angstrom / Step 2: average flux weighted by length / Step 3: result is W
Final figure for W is 4.48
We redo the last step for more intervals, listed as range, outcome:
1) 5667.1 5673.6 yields 4.5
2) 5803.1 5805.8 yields 4.95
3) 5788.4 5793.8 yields 4.79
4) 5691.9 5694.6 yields 5.16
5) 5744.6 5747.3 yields 4.63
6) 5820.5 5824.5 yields 4.6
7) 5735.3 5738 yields 4.29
